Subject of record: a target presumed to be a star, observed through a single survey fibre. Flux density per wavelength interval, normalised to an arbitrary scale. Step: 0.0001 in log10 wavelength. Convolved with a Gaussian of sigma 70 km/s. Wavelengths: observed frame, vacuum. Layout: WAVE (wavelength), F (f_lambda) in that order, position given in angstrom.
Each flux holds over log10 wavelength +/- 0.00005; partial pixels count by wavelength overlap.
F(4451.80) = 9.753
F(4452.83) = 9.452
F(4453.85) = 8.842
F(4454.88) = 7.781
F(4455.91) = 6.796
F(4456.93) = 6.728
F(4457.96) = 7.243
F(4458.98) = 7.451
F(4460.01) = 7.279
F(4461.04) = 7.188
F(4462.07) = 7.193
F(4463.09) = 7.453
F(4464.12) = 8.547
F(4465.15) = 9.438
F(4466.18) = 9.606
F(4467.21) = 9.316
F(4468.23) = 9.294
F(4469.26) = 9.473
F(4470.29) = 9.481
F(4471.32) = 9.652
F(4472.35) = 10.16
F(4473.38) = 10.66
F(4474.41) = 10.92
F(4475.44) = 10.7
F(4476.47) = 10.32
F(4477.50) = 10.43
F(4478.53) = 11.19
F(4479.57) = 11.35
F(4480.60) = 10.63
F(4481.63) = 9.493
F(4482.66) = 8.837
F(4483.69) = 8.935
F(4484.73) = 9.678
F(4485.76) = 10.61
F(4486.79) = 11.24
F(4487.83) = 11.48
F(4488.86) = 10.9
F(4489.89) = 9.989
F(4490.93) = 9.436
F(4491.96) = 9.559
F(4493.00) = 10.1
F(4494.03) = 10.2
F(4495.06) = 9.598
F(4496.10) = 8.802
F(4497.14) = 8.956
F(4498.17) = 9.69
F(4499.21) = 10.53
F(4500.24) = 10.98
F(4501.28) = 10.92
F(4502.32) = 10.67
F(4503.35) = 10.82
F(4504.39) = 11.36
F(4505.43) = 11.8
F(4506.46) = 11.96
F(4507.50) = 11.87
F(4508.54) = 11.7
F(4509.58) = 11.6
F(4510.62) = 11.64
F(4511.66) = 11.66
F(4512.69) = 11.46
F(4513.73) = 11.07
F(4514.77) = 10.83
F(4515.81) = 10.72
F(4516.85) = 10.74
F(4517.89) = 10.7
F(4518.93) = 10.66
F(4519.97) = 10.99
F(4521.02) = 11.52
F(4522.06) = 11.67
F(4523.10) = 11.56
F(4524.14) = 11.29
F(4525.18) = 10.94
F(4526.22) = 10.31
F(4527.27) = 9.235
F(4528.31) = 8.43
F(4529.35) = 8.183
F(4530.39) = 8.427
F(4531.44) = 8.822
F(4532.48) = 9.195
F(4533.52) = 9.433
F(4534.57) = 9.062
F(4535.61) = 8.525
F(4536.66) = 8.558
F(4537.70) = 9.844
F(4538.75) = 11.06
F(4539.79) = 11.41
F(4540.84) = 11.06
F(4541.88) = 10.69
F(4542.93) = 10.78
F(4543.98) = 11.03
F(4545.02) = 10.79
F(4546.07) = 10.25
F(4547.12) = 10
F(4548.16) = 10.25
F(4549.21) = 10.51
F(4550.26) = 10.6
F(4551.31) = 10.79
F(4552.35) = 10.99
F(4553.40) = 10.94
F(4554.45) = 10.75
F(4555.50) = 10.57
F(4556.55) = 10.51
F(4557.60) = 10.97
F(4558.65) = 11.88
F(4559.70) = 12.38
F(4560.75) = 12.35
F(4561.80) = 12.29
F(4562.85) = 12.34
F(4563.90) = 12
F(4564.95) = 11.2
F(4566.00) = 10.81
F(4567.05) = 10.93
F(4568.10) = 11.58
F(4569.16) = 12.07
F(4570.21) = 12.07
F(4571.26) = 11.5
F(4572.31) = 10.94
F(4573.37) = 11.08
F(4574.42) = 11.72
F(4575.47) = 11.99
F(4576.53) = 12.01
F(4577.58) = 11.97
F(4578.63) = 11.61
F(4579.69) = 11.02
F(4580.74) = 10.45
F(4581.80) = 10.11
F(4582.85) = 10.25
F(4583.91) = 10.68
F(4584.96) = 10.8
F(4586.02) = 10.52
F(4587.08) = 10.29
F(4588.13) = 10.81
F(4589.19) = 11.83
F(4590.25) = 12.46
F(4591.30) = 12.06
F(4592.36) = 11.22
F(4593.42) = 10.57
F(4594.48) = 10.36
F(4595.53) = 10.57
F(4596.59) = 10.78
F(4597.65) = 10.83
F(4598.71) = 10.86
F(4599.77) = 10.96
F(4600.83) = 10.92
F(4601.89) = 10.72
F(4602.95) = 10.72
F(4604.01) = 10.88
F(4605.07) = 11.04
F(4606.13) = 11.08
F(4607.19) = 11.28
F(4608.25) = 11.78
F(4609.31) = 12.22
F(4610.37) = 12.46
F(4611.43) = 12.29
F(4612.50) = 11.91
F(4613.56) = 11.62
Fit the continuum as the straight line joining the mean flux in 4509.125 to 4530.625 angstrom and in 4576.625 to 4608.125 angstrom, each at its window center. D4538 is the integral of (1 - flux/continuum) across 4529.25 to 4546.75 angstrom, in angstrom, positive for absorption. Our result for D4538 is 1.4 angstrom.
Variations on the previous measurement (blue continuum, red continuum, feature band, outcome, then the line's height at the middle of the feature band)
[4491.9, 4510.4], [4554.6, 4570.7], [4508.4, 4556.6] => 2.9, 11.1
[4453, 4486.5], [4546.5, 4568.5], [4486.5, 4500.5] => -0.5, 9.71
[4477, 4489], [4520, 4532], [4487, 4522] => -1.9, 10.2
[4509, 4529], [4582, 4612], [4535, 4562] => 0.6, 11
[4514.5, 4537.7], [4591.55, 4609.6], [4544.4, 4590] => -2.7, 10.5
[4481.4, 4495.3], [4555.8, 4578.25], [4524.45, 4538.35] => 2.2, 10.9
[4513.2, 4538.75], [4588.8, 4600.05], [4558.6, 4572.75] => -1.4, 10.7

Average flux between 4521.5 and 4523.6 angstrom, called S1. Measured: 11.6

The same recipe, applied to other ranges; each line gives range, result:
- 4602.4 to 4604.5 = 10.8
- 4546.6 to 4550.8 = 10.3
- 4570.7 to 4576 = 11.5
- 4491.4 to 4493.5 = 9.81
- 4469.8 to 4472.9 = 9.77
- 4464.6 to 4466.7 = 9.48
